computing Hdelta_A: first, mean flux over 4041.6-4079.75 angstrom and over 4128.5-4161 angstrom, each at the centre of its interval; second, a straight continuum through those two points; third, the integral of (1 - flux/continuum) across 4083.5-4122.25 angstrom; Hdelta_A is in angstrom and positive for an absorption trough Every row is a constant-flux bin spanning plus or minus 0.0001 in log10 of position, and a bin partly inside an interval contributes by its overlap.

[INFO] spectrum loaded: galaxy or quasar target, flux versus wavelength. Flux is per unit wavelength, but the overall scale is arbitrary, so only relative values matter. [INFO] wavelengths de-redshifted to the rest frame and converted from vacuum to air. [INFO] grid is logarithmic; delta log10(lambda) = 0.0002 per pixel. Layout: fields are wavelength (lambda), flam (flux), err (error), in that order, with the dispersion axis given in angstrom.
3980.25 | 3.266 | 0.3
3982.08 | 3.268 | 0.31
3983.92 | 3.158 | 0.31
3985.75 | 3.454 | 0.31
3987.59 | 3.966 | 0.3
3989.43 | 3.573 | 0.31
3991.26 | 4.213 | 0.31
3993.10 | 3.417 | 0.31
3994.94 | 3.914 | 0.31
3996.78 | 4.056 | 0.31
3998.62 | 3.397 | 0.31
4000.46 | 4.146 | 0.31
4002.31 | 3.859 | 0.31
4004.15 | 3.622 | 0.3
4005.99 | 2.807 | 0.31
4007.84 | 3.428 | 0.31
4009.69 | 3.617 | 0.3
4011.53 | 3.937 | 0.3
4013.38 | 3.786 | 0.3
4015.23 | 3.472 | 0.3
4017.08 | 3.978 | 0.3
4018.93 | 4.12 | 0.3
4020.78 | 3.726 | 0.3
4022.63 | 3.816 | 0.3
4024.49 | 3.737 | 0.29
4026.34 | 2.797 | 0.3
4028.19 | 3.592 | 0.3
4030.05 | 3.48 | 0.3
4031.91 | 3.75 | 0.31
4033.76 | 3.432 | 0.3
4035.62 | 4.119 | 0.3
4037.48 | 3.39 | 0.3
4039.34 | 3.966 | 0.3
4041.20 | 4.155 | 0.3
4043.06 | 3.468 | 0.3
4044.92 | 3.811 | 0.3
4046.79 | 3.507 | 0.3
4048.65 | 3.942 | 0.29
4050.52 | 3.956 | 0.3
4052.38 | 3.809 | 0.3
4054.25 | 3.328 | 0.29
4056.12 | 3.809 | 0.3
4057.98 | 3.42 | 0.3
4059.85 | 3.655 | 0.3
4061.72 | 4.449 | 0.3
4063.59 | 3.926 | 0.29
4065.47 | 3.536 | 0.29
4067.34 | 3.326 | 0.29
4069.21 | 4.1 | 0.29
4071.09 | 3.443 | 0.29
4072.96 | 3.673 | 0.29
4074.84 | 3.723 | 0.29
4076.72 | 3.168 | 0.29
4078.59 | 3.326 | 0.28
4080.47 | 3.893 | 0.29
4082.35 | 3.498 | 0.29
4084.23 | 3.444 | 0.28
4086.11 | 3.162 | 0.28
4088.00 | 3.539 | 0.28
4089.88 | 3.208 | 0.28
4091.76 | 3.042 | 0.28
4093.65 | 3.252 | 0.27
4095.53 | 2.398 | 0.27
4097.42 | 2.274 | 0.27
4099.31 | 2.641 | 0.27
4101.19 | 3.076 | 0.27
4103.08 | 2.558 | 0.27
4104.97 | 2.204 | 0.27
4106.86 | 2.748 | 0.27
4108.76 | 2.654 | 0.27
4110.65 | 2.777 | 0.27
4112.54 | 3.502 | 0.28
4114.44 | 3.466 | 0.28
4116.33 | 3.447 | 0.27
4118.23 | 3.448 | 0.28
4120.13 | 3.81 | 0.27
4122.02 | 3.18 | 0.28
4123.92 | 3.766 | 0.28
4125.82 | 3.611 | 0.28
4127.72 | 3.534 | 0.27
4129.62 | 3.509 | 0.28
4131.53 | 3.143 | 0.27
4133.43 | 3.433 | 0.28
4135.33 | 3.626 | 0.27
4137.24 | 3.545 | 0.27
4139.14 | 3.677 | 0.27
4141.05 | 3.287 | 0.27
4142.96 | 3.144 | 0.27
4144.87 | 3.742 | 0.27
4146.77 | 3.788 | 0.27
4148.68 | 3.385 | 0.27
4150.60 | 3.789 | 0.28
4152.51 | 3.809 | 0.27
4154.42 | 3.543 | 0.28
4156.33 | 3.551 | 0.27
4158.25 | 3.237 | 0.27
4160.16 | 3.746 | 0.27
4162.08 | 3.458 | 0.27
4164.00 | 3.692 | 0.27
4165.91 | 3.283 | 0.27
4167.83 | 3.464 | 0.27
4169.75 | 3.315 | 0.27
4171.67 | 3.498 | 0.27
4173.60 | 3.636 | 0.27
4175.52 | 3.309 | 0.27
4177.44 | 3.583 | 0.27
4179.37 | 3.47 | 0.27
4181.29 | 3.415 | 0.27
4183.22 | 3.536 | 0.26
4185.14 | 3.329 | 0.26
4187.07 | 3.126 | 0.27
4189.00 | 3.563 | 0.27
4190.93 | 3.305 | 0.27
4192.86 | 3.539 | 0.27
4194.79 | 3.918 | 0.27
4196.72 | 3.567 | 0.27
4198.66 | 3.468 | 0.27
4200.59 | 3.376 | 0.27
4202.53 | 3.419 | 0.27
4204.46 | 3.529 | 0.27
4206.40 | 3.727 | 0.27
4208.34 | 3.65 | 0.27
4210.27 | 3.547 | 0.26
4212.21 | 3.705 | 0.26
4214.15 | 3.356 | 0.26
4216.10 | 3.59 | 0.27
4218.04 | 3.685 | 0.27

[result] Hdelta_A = 6.09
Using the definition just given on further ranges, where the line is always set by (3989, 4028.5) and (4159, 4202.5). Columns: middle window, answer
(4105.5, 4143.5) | 2.0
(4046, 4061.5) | -0.4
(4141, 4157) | -0.3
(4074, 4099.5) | 2.8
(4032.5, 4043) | -0.4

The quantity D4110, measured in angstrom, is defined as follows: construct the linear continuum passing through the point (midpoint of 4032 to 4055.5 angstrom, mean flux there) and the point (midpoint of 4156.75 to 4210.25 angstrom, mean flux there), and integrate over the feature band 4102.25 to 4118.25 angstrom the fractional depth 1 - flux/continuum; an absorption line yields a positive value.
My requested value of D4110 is 2.9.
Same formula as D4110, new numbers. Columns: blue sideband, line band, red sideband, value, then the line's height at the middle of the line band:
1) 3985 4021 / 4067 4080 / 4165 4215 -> 0.3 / 3.64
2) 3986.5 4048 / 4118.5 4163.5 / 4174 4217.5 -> 0.4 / 3.56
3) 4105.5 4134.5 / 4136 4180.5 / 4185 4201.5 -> -1.6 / 3.4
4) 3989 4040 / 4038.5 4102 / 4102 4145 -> -0.2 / 3.48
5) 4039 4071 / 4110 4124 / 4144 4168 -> 0.9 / 3.65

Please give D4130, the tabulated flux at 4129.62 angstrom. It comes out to 3.509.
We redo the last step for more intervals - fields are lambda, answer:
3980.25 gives 3.266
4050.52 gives 3.956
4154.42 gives 3.543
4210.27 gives 3.547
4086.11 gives 3.162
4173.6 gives 3.636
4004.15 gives 3.622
